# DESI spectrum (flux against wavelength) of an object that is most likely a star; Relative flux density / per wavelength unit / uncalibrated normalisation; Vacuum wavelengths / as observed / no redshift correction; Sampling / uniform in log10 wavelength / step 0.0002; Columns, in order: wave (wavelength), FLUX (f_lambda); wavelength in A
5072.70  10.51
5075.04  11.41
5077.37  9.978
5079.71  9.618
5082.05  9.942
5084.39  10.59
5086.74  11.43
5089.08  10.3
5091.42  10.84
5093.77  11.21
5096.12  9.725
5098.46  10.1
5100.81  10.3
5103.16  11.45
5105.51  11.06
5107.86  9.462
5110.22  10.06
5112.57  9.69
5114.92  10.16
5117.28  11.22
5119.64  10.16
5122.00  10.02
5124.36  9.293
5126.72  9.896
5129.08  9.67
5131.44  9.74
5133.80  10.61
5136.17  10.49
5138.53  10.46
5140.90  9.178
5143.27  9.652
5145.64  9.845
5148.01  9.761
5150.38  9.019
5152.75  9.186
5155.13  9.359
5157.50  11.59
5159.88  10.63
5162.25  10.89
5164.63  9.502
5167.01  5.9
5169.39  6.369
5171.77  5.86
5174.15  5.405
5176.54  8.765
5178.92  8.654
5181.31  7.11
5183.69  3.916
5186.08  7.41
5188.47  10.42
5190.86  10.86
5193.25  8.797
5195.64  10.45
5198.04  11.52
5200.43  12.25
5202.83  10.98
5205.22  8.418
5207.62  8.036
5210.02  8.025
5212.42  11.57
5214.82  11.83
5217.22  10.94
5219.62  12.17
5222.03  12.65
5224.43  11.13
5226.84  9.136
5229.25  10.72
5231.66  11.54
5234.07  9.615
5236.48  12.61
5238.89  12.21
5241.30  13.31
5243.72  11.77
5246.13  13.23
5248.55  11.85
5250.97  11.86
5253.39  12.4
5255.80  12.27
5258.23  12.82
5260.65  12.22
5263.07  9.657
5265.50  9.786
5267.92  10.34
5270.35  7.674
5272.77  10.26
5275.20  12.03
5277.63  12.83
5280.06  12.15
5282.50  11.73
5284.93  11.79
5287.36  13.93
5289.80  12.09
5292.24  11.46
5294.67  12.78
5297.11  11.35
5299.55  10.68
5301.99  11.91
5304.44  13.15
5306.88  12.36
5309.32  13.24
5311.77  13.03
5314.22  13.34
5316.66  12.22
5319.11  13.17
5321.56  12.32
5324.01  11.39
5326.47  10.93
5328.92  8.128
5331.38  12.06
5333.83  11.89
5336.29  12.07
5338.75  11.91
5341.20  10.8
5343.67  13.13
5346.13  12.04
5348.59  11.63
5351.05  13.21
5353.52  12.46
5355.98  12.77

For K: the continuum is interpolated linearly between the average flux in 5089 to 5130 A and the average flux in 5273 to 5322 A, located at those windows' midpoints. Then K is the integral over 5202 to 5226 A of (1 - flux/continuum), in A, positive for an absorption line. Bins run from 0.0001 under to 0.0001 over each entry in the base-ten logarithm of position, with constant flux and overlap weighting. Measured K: 1.8 A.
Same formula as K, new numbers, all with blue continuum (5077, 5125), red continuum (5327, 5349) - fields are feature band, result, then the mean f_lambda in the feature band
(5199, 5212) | 1.4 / 9.7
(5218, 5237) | -0.3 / 11.1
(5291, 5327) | -2.8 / 12.2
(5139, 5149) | 0.8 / 9.66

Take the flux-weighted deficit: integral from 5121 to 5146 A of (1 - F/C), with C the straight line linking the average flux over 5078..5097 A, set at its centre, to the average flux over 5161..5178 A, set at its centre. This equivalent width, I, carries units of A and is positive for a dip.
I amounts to -3.1 A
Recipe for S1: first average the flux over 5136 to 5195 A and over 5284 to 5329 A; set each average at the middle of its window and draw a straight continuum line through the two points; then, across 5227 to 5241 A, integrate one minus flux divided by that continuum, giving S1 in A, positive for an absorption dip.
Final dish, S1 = -1.2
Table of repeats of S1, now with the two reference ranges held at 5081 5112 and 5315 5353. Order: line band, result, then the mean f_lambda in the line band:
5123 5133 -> 0.91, 9.7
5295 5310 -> -0.60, 12.1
